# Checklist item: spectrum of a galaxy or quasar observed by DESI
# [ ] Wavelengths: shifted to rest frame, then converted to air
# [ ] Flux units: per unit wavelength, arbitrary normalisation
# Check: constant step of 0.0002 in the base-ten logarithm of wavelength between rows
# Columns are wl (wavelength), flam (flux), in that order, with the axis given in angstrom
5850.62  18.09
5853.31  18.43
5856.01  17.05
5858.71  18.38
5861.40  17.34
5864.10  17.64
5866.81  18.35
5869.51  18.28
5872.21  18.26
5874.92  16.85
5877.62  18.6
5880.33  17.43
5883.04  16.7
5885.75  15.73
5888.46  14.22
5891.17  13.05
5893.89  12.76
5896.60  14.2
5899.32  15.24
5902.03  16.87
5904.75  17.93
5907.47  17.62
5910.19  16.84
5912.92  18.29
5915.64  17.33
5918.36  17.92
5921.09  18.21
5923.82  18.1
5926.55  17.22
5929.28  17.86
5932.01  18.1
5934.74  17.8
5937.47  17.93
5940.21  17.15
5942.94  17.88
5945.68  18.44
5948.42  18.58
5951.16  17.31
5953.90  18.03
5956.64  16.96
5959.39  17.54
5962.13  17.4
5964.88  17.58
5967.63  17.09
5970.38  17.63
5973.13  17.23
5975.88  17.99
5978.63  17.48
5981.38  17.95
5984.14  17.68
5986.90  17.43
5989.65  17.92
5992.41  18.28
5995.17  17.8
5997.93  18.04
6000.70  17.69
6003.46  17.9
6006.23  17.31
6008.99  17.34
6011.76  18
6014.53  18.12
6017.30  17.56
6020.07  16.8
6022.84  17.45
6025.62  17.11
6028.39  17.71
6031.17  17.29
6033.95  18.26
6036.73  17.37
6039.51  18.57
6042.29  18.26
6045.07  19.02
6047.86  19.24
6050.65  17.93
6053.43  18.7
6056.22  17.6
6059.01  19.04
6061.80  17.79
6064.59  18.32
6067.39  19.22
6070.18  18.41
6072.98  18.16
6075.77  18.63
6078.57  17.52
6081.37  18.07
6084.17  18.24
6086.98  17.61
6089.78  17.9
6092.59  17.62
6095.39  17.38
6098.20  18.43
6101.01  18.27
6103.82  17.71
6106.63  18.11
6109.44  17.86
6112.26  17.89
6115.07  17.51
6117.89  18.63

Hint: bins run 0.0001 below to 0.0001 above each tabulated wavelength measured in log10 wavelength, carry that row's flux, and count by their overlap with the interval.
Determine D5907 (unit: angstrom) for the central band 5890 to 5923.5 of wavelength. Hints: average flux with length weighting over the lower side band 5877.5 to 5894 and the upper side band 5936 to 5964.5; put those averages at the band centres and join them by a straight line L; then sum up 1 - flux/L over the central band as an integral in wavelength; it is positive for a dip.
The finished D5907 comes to -0.4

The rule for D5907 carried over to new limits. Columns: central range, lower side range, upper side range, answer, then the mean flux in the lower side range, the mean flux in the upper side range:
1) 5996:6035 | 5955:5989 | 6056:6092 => 0.4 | 17.5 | 18.2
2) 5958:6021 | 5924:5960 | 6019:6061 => 0.9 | 17.8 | 18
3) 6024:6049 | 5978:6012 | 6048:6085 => 0.0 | 17.8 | 18.3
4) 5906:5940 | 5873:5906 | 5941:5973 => -2.1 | 15.8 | 17.6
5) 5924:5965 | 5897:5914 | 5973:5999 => -0.9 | 16.9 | 17.8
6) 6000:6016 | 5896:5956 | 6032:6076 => 0.3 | 17.5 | 18.4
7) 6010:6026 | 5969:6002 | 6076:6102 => 0.3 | 17.8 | 17.9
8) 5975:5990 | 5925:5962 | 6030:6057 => 0.2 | 17.7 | 18.2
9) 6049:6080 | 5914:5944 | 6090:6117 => -0.8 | 17.8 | 17.9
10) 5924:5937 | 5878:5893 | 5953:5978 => -0.9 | 15.5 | 17.5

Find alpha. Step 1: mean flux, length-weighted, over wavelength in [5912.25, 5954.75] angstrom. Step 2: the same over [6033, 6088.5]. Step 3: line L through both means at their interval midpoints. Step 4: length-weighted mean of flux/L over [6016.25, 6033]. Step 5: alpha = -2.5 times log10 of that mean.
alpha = 0.05 mag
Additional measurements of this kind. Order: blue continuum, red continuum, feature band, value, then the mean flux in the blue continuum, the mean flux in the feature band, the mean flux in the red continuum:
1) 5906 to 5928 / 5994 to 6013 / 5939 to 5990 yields 0.004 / 17.7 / 17.6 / 17.7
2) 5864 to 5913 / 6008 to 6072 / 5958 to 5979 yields -0.011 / 16.5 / 17.5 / 18.1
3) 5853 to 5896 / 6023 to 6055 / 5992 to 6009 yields 0.001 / 16.7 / 17.8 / 18.1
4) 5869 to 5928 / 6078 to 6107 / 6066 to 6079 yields -0.041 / 16.7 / 18.5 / 17.9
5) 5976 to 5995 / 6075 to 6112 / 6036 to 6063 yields -0.030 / 17.8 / 18.4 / 17.9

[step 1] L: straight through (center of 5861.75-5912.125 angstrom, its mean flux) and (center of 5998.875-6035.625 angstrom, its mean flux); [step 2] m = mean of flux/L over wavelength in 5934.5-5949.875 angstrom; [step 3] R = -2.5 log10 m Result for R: -0.06 mag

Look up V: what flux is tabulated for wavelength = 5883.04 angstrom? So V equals 16.7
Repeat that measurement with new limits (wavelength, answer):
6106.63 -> 18.11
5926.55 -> 17.22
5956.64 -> 16.96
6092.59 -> 17.62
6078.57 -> 17.52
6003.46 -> 17.9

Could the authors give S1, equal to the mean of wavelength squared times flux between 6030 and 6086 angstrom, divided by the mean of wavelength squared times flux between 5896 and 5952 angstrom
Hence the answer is 1.09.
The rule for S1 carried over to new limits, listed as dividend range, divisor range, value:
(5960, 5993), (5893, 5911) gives 1.13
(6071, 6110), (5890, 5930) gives 1.15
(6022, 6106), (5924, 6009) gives 1.06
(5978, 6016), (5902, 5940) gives 1.03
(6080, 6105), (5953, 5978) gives 1.07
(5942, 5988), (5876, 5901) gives 1.18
